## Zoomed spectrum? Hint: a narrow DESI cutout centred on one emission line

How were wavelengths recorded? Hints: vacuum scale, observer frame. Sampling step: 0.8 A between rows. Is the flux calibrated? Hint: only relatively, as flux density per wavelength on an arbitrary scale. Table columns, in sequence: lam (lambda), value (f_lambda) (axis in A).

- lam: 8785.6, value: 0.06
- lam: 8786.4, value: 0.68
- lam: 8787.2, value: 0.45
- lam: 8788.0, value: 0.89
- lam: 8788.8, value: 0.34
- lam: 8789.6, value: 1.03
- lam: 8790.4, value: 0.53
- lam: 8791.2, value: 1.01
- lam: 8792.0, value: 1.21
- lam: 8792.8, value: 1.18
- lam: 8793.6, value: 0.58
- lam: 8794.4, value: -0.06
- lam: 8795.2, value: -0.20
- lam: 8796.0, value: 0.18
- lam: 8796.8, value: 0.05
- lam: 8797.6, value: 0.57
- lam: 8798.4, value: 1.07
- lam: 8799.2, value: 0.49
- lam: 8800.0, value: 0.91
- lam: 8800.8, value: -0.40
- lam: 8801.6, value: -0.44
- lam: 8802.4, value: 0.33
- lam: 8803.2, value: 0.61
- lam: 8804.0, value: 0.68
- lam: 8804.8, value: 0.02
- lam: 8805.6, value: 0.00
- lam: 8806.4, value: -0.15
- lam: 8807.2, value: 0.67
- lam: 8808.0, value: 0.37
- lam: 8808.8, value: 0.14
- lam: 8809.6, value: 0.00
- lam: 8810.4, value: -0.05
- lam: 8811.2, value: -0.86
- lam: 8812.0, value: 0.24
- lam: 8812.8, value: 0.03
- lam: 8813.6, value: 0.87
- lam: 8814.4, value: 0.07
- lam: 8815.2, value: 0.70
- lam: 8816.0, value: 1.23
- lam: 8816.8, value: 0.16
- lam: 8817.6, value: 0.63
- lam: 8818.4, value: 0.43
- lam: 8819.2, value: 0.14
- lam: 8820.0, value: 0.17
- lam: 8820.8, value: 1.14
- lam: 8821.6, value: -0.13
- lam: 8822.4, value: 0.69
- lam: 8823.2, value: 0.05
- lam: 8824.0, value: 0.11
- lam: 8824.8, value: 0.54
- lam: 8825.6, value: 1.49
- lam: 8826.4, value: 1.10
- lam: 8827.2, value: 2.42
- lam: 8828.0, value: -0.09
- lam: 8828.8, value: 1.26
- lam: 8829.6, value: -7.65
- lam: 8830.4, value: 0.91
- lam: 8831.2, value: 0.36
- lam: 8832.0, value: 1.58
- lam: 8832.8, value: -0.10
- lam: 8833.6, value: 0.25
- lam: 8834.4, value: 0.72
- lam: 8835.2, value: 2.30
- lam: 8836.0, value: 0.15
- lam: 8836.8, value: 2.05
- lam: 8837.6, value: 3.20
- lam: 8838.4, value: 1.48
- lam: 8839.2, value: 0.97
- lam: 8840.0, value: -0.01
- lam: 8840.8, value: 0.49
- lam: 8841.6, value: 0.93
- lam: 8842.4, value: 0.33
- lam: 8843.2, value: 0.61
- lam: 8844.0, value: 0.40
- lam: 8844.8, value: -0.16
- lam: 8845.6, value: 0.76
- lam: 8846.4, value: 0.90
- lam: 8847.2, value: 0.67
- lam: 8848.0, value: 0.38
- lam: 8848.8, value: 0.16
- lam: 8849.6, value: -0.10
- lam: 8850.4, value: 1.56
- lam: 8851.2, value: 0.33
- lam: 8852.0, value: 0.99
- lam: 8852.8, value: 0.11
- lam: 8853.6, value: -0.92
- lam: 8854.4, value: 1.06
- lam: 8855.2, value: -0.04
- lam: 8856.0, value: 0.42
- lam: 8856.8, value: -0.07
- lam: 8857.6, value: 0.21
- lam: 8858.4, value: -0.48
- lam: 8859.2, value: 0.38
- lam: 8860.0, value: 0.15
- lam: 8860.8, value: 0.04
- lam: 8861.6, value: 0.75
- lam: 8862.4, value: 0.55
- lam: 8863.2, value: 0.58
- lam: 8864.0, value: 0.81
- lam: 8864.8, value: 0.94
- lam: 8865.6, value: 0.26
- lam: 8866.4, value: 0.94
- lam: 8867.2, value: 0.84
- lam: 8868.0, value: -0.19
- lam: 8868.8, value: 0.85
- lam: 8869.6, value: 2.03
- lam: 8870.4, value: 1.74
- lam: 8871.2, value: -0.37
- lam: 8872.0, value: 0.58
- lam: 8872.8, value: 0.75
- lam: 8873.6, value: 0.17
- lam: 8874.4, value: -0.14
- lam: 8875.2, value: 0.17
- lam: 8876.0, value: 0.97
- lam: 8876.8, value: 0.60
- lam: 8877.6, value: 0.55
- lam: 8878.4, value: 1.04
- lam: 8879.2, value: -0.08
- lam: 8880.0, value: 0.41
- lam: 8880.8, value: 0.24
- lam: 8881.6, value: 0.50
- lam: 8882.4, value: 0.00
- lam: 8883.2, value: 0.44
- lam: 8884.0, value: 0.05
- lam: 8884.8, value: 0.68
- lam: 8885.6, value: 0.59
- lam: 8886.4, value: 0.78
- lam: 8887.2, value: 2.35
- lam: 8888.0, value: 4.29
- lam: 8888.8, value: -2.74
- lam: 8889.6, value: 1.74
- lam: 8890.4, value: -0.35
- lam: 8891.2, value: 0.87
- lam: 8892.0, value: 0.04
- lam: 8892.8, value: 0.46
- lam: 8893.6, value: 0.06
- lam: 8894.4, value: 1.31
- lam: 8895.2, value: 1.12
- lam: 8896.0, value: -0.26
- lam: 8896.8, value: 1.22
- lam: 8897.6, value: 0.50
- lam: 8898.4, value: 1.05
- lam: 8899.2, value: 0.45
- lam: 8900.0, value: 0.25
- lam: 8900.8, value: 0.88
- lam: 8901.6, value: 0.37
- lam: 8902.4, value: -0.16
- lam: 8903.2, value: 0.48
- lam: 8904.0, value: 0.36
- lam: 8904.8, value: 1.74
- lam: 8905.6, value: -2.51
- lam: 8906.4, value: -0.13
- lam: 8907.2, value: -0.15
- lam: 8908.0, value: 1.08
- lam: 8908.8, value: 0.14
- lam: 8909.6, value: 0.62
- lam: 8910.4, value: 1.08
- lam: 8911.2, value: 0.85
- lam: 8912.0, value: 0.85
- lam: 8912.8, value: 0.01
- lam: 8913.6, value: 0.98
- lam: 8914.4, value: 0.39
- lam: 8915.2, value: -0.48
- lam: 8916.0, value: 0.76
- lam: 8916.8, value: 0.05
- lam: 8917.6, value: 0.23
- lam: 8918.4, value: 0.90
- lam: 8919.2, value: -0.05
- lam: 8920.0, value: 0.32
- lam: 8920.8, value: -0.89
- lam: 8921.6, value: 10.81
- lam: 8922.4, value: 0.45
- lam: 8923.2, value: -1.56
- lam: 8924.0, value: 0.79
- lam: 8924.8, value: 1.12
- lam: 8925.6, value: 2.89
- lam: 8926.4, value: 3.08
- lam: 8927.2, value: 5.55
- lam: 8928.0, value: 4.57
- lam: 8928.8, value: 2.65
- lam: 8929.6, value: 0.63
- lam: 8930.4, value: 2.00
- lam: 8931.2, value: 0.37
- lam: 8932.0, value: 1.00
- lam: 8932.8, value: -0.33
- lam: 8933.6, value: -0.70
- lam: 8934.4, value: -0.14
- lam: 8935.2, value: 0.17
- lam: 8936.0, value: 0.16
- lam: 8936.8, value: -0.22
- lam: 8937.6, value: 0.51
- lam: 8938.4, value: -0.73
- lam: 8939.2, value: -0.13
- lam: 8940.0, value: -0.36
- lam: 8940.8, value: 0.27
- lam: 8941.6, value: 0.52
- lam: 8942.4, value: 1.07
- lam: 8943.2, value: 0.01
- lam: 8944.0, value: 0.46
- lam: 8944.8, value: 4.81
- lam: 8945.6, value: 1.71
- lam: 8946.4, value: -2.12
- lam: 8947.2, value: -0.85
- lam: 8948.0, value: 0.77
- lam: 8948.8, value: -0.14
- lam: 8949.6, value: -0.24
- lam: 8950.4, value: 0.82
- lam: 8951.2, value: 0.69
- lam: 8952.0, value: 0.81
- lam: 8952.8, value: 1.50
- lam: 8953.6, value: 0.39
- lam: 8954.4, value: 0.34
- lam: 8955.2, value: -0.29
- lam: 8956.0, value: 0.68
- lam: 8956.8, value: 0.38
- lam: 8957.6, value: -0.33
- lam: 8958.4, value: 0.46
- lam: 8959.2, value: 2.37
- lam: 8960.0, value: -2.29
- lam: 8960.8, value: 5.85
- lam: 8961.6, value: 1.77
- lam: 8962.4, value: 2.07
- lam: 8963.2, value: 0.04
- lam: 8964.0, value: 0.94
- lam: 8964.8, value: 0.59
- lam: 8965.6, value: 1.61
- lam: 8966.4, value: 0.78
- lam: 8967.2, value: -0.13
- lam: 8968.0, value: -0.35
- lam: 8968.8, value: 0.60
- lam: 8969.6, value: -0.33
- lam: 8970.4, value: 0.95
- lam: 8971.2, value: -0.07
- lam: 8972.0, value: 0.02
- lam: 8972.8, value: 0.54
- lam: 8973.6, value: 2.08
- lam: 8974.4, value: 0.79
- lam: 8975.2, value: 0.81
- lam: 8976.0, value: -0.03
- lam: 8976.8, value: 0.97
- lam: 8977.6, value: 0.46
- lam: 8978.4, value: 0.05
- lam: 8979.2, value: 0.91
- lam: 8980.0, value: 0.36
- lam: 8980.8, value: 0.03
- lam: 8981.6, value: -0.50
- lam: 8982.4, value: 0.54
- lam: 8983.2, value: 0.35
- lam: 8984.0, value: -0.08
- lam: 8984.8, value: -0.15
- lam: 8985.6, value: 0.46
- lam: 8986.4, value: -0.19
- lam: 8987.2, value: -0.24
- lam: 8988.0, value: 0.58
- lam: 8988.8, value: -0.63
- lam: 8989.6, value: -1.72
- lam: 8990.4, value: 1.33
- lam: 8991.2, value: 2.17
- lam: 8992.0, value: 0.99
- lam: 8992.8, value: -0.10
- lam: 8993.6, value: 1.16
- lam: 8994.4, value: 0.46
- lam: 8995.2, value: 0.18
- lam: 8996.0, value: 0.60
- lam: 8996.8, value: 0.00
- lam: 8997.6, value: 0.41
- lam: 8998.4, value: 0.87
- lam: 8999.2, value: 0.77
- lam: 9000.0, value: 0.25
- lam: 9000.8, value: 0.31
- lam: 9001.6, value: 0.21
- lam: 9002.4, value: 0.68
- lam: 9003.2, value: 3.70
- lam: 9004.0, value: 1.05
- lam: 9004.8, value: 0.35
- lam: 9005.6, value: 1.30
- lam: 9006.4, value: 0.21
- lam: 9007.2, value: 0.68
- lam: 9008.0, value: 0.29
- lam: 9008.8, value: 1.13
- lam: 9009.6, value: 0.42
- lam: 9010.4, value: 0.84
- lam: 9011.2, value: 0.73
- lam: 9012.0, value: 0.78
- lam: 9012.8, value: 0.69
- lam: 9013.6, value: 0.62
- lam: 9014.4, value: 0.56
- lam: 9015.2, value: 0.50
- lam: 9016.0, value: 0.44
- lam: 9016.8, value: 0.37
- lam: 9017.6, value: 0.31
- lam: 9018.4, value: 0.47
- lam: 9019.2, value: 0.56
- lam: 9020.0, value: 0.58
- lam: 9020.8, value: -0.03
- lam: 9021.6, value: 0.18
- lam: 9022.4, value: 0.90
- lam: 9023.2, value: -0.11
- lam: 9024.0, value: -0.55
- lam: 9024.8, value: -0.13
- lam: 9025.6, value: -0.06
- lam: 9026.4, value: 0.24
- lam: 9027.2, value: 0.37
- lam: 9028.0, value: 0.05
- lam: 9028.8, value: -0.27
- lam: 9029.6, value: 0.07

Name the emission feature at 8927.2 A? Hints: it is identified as H-beta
